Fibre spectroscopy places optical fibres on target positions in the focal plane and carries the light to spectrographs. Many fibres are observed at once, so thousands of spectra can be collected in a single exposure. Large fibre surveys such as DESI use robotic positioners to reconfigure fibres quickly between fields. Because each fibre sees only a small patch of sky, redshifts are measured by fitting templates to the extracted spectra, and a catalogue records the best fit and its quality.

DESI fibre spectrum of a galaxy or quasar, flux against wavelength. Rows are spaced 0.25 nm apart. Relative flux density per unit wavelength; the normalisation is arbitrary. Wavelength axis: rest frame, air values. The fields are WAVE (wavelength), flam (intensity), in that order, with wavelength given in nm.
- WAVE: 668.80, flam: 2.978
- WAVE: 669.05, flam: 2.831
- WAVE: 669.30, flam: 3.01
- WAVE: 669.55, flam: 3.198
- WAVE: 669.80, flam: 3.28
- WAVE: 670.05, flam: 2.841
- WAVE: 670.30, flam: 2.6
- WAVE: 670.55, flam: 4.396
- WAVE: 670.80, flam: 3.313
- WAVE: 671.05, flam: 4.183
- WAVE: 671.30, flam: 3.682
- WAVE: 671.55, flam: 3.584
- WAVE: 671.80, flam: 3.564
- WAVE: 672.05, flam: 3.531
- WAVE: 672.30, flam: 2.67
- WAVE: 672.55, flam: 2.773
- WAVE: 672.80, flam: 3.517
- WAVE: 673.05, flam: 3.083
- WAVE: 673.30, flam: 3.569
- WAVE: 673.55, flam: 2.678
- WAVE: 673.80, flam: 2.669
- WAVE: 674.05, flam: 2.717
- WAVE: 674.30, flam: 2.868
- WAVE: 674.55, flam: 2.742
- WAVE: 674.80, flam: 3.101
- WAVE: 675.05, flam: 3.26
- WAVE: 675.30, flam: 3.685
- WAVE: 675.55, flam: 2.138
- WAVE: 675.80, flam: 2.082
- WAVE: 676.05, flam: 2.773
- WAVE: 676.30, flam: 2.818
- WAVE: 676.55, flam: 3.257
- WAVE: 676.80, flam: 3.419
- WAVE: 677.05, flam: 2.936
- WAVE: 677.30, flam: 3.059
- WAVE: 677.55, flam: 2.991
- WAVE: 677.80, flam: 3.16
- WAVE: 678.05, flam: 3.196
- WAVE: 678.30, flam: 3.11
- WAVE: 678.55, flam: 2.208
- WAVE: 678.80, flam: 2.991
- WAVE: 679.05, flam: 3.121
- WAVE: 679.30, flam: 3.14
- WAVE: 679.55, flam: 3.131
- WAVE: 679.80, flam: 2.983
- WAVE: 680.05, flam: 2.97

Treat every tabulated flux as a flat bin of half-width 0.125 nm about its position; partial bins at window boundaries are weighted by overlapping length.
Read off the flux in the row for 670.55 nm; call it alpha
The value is 4.396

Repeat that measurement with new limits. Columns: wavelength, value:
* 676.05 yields 2.773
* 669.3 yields 3.01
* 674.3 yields 2.868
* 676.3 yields 2.818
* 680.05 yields 2.97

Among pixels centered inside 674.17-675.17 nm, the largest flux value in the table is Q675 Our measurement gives 3.26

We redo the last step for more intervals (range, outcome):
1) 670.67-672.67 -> 4.183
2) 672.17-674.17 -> 3.569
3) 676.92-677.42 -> 3.059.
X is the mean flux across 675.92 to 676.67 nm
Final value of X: 2.94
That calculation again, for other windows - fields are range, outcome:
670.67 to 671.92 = 3.67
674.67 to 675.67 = 3.05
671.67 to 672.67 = 3.14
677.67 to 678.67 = 2.92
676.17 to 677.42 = 3.1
